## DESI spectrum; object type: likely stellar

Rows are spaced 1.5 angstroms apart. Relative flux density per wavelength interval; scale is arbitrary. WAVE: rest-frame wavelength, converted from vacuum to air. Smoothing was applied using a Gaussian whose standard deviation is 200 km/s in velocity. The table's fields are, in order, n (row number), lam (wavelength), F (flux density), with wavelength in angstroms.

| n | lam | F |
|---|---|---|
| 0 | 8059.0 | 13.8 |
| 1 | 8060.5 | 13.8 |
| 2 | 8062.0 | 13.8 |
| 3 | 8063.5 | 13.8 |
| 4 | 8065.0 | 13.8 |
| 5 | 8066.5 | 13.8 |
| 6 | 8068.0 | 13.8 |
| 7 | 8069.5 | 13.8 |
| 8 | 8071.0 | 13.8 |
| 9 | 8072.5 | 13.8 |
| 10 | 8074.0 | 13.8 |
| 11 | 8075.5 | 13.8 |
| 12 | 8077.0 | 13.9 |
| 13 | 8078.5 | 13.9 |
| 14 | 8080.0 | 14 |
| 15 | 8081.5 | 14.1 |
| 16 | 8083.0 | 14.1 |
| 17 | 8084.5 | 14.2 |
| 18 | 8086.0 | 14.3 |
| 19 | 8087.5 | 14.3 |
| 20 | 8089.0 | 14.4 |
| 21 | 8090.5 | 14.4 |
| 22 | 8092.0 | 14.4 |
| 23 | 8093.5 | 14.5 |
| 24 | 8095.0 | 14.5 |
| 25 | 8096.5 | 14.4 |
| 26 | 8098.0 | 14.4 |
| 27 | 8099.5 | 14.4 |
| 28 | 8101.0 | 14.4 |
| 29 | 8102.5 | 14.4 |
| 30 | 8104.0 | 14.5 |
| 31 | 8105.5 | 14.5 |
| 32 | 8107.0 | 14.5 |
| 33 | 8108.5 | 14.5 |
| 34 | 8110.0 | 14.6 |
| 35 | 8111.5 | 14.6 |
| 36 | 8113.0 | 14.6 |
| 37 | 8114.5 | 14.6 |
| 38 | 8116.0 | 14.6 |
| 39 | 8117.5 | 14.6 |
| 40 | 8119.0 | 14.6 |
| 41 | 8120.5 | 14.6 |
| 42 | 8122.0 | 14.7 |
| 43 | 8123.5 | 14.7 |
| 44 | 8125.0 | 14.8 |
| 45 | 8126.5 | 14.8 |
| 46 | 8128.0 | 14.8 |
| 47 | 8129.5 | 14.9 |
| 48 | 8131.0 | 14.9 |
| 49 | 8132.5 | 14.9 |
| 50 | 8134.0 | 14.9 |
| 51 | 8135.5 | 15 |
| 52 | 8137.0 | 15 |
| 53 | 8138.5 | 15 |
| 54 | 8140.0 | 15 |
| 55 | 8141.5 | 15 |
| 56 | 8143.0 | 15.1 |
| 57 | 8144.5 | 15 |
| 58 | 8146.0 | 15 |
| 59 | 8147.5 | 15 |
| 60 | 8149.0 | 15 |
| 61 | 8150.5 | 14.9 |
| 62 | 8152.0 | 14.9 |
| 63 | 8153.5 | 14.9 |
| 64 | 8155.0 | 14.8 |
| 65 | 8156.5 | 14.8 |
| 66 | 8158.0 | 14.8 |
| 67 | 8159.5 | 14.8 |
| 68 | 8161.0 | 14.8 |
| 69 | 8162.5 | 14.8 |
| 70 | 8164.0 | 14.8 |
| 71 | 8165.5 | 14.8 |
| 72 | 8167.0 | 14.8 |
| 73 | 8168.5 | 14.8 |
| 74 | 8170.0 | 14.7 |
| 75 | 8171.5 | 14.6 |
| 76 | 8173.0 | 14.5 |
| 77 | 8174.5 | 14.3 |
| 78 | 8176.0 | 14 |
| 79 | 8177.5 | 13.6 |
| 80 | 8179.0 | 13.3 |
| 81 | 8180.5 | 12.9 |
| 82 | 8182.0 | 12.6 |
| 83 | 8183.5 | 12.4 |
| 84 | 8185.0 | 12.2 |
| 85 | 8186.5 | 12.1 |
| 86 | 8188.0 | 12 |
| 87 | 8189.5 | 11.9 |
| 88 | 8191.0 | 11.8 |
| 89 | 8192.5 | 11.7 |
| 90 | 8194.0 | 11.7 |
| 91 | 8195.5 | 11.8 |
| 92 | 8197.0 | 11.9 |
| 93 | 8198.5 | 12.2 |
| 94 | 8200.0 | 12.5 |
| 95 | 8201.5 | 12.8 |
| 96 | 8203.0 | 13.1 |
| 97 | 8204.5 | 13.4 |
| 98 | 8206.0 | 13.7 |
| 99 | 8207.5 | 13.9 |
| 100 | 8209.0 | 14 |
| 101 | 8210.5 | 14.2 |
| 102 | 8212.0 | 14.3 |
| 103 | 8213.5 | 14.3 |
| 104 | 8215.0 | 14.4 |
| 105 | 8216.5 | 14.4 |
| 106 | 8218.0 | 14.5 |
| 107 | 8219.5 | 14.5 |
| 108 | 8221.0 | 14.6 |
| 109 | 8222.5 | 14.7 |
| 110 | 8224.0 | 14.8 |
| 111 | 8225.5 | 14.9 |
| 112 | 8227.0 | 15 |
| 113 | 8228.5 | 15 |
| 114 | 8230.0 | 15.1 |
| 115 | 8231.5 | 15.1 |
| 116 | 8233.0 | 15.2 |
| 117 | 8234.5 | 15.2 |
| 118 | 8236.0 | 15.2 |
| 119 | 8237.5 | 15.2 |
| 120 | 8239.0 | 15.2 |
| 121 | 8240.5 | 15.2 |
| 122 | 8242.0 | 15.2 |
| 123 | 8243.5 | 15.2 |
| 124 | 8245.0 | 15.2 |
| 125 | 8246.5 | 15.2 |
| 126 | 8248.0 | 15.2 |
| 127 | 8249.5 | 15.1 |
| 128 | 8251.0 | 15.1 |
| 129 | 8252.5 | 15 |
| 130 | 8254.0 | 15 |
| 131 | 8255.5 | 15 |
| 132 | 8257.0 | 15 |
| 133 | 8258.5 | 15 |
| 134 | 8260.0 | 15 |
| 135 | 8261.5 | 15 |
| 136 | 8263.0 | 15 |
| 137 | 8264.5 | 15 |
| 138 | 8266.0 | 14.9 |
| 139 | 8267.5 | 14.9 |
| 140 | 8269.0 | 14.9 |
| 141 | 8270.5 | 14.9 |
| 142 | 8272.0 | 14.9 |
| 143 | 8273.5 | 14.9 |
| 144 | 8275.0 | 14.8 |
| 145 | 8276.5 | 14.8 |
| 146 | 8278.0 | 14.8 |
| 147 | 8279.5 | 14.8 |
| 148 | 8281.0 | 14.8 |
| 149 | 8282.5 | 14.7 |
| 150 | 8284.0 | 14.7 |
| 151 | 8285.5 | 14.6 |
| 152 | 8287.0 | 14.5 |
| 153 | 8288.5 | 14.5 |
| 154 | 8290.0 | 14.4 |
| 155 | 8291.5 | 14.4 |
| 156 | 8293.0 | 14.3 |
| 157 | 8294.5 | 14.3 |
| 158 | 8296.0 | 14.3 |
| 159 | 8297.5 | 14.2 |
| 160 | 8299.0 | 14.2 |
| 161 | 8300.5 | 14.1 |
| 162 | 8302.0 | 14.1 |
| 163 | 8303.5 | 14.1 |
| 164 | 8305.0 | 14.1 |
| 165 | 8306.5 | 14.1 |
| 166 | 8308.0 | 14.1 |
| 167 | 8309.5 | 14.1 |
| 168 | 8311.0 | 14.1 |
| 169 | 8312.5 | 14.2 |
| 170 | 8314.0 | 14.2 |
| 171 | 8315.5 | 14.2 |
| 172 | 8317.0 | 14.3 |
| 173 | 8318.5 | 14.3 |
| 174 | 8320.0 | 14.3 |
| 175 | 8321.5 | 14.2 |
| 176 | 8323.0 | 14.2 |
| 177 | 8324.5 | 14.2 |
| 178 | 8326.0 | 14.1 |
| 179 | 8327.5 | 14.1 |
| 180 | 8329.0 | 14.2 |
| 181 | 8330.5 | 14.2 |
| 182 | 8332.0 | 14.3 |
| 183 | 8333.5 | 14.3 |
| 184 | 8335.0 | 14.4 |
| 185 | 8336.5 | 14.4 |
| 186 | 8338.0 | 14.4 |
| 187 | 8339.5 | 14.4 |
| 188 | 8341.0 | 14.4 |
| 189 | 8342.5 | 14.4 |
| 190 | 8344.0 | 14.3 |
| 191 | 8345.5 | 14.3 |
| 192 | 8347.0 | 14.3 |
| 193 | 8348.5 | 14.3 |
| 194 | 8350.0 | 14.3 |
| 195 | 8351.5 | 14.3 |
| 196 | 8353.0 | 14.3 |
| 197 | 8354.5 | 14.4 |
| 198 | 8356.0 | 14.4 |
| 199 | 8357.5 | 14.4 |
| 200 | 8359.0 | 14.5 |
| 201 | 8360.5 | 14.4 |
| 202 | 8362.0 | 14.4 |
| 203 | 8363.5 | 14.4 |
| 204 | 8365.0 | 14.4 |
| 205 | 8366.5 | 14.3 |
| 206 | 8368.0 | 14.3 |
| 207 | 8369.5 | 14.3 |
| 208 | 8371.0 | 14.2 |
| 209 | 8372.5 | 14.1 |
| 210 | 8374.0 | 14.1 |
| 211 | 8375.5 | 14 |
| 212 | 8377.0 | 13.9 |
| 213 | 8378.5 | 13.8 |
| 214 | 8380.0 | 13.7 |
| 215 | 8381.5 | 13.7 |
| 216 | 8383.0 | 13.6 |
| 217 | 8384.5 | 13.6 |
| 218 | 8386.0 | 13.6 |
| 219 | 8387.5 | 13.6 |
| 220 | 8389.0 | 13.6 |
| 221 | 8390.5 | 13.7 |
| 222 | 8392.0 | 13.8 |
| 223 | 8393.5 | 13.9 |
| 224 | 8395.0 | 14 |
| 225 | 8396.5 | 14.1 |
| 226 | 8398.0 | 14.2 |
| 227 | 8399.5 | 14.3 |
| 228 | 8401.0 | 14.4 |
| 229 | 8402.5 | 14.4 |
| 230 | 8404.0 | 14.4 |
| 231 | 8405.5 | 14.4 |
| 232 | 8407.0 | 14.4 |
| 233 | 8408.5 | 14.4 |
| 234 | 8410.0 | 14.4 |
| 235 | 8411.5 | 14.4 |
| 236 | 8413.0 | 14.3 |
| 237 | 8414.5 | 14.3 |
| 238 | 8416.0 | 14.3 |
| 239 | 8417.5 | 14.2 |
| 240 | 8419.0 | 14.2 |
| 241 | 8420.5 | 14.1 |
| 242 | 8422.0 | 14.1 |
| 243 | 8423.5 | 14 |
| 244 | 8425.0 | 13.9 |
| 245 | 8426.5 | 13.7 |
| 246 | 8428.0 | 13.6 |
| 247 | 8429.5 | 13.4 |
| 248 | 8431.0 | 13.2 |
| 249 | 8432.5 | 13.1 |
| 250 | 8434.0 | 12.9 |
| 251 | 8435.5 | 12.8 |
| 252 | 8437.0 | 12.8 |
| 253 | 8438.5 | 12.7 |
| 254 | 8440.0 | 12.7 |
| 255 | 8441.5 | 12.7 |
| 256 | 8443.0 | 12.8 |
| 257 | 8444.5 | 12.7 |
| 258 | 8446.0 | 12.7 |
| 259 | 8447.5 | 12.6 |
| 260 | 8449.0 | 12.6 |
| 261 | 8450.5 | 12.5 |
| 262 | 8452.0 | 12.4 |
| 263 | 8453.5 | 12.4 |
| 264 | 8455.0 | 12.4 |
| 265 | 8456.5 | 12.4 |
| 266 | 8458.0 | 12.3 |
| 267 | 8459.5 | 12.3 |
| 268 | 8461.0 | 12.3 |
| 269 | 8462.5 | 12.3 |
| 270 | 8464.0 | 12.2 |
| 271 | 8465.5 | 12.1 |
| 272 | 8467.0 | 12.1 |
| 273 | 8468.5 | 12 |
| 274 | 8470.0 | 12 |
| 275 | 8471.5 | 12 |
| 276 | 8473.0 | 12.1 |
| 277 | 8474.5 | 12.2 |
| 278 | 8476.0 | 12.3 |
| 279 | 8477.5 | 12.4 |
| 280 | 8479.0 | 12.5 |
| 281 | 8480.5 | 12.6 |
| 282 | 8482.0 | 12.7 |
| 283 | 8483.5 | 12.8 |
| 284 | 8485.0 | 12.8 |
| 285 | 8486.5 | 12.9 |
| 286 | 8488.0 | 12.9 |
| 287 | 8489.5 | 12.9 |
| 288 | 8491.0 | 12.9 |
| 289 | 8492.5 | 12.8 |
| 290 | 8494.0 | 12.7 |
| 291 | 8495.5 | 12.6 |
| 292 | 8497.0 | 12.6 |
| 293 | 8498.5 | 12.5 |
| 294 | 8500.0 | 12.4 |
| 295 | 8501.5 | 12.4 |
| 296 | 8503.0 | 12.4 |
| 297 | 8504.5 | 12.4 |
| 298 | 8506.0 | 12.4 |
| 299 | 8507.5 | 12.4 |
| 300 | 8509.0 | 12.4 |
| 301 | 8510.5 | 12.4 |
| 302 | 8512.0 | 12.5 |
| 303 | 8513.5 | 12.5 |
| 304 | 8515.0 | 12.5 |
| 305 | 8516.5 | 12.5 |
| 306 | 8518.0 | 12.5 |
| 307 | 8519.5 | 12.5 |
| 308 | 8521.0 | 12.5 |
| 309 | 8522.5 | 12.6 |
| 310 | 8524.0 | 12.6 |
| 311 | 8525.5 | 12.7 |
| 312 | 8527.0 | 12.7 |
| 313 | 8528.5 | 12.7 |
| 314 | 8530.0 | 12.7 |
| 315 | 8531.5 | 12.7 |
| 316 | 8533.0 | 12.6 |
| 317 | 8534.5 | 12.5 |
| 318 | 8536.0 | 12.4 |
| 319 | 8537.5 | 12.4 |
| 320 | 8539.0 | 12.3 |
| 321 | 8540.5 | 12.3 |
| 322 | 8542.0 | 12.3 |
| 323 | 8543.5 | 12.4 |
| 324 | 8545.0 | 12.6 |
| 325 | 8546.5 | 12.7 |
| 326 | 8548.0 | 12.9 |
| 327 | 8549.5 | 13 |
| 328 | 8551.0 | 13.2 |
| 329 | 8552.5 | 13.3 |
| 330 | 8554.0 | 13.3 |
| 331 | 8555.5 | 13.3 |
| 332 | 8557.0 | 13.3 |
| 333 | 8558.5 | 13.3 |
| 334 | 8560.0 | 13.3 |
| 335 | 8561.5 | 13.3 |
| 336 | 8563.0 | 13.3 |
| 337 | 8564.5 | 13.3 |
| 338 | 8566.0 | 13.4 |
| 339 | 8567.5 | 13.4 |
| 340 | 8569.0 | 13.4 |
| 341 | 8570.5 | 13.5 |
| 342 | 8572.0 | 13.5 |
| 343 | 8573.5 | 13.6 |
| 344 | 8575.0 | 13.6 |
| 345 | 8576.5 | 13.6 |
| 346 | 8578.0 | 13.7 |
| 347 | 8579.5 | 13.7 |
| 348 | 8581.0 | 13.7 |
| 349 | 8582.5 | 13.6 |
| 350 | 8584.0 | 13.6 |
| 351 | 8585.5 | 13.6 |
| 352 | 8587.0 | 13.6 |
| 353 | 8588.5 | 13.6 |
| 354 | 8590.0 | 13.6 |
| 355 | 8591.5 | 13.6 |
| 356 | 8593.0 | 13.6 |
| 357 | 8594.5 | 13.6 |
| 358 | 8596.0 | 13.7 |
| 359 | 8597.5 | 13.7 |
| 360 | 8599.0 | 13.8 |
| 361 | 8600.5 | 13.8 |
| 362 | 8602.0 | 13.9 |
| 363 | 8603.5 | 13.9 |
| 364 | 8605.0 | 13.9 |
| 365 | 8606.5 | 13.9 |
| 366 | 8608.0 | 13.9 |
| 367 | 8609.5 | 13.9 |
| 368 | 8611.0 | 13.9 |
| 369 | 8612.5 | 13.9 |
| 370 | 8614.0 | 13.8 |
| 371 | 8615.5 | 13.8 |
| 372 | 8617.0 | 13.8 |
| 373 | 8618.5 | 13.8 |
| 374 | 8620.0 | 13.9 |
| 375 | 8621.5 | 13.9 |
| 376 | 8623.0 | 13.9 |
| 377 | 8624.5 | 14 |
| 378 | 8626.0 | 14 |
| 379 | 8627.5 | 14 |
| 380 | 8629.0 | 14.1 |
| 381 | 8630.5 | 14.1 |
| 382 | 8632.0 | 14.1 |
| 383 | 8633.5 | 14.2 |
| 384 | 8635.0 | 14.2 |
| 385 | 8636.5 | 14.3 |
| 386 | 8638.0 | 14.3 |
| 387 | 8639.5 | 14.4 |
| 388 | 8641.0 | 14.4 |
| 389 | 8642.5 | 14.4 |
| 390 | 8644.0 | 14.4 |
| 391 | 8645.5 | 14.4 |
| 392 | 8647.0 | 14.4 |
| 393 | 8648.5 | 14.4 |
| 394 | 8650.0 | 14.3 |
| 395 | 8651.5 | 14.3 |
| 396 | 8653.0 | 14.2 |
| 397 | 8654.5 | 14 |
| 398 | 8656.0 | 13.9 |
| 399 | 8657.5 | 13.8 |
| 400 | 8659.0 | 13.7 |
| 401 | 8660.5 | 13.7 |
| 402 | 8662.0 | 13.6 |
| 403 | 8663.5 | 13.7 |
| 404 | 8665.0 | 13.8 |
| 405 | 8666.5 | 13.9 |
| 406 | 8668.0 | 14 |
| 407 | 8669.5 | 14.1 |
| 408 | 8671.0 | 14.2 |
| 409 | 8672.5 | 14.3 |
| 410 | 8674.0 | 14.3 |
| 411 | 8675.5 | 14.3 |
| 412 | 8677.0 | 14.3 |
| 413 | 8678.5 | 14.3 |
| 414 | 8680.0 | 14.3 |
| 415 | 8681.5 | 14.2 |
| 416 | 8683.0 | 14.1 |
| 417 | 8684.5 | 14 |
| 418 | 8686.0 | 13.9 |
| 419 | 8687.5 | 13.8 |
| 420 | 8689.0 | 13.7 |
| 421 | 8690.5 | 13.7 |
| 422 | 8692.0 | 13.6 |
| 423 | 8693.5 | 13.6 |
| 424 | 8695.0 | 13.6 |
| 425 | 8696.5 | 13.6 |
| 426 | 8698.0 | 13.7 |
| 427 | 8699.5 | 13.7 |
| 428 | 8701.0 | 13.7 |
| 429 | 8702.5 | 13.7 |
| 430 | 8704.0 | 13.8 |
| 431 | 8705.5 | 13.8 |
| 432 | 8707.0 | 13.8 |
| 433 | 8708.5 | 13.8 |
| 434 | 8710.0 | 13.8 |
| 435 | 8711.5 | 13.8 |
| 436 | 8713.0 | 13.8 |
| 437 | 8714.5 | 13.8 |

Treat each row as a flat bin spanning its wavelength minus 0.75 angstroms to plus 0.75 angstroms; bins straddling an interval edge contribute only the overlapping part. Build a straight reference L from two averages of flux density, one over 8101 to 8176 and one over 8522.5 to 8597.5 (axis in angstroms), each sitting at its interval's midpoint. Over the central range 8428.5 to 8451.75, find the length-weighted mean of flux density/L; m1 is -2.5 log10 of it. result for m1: 0.07 mag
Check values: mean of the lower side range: 14.8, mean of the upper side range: 13.2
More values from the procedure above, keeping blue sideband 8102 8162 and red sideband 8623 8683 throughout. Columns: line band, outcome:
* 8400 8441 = 0.05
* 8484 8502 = 0.13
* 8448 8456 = 0.16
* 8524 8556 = 0.13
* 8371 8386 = 0.05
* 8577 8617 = 0.04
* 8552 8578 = 0.07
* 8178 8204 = 0.19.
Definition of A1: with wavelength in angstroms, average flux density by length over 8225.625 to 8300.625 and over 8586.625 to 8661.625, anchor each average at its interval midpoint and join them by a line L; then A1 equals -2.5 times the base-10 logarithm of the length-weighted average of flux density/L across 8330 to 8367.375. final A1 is 0.023 mag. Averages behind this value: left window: 14.9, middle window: 14.4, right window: 14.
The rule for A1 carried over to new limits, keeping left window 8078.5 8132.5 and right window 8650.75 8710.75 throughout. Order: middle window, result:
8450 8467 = 0.150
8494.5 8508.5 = 0.134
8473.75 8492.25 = 0.118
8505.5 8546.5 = 0.128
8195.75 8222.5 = 0.055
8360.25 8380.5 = 0.005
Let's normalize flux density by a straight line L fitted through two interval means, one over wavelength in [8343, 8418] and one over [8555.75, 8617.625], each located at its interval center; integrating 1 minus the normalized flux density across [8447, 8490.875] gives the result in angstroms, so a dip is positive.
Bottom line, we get 4.77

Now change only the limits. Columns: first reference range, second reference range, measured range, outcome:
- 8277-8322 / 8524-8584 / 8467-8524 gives 3.67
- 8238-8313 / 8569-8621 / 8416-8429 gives 0.25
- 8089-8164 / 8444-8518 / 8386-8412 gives -2.28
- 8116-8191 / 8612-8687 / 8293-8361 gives 0.03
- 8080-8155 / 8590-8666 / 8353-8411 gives 0.73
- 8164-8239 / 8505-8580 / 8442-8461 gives 0.90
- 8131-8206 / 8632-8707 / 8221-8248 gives -2.27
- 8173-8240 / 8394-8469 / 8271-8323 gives -3.27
